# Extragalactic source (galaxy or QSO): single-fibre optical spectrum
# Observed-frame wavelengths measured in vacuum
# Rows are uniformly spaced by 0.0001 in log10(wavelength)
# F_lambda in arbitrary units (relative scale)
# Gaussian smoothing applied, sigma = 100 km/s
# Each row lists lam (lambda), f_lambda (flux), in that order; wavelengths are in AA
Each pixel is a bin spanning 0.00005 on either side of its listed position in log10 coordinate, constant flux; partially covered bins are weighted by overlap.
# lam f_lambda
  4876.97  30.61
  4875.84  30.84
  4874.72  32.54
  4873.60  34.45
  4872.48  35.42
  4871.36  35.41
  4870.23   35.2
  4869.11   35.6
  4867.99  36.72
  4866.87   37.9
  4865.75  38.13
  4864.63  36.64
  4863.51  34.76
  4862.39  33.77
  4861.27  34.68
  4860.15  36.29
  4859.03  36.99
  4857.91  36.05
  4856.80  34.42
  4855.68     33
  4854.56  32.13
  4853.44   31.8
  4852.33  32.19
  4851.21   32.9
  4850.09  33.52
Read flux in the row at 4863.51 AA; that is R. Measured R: 34.76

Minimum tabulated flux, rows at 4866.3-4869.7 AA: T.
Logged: 35.6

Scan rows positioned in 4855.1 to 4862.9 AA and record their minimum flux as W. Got 33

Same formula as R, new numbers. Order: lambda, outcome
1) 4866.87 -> 37.9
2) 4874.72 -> 32.54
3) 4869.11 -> 35.6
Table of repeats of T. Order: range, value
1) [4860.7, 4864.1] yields 33.77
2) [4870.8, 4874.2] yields 34.45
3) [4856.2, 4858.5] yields 34.42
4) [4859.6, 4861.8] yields 34.68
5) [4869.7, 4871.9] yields 35.2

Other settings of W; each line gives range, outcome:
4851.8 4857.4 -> 31.8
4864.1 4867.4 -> 36.64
